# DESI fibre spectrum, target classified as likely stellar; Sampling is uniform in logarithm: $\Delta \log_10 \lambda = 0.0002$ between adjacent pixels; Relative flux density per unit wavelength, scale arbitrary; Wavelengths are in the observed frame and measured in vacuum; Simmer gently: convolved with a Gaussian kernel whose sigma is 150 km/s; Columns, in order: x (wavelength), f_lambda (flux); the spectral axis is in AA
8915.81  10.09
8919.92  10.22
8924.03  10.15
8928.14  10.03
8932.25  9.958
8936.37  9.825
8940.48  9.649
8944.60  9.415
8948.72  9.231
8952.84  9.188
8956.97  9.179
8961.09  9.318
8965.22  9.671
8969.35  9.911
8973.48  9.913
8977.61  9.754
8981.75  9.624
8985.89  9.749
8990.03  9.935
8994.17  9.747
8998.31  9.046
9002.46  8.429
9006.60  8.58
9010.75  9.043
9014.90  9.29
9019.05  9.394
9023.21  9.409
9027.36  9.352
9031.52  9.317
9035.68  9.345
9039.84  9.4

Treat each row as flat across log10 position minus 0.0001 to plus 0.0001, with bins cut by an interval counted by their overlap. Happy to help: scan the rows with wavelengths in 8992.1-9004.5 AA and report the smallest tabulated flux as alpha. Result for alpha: 8.429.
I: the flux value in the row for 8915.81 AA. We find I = 10.09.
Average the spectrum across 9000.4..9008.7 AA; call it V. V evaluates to 8.51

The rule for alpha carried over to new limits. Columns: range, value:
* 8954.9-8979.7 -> 9.179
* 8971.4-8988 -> 9.624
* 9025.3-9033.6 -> 9.317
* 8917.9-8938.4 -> 9.825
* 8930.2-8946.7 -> 9.415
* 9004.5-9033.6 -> 8.58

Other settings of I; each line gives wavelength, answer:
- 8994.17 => 9.747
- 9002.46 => 8.429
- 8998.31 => 9.046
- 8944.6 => 9.415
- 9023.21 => 9.409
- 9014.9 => 9.29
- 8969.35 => 9.911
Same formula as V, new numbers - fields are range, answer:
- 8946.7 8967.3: 9.32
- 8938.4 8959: 9.33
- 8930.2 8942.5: 9.81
